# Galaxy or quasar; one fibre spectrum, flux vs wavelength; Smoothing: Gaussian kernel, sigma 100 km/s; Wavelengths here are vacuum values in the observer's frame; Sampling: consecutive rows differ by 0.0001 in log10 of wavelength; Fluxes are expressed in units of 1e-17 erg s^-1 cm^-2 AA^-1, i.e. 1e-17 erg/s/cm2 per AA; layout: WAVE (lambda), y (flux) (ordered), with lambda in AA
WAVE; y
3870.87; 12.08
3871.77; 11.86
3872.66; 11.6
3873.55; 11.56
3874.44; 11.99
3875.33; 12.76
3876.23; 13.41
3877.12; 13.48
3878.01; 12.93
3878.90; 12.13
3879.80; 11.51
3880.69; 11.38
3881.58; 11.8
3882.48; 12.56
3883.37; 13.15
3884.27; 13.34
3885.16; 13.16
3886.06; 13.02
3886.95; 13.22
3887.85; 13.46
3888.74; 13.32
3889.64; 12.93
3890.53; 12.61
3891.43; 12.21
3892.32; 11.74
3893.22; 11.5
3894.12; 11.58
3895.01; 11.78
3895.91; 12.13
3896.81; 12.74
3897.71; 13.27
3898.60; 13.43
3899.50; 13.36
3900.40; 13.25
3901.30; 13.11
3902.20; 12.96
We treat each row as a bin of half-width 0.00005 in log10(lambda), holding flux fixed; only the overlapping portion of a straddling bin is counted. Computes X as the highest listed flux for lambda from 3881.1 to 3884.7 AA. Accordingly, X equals 13.34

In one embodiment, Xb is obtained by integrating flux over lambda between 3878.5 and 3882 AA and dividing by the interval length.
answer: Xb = 11.7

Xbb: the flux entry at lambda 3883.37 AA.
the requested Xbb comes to 13.15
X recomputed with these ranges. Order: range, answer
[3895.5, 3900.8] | 13.43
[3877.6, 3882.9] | 12.93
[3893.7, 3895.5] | 11.78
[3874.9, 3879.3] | 13.48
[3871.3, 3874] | 11.86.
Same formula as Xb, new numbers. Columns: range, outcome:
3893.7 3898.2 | 12.3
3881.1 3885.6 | 12.8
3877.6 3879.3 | 12.6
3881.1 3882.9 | 12.1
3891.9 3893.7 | 11.6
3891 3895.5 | 11.8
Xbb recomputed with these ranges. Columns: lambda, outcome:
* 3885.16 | 13.16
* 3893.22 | 11.5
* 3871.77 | 11.86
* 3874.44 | 11.99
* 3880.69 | 11.38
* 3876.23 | 13.41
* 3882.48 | 12.56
